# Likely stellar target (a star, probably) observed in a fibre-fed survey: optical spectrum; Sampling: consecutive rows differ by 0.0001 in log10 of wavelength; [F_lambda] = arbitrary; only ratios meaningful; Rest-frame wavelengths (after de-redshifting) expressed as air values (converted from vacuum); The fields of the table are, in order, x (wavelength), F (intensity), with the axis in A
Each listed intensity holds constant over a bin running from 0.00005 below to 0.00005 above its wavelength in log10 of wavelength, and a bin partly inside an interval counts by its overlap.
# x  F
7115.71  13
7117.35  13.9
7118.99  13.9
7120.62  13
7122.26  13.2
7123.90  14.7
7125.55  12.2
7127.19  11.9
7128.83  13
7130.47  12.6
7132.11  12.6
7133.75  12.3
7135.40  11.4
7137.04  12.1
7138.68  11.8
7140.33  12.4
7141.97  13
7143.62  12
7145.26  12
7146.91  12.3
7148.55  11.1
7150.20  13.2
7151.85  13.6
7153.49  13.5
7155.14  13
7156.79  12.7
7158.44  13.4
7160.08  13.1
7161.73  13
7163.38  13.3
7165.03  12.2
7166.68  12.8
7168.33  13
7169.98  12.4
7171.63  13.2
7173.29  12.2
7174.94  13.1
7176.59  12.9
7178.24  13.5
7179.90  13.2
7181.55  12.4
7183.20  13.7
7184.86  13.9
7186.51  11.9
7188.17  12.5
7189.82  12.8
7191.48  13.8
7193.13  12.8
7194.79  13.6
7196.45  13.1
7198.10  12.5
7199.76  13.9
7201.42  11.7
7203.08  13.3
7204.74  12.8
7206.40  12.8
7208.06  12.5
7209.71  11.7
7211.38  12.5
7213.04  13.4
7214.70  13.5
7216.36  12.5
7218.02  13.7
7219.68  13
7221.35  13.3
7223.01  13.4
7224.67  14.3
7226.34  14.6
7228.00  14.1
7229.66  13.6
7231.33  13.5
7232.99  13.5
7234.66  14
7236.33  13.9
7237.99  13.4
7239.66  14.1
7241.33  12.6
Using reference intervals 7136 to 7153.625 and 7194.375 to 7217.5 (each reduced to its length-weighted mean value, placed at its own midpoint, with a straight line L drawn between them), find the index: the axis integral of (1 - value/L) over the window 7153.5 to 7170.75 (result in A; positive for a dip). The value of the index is -0.5 A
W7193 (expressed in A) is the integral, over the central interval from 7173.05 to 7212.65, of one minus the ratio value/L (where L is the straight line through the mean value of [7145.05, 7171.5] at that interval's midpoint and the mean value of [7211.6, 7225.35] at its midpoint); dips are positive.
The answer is 0.7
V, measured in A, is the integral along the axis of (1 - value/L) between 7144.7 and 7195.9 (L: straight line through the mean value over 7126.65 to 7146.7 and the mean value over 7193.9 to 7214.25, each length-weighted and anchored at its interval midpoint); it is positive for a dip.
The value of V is -1.5 A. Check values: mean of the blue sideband 12.3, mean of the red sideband 12.8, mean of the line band 12.9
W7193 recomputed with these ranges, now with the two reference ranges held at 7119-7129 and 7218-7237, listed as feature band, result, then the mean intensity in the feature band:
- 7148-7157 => 0.23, 12.9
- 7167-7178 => 0.45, 12.8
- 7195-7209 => 0.75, 12.9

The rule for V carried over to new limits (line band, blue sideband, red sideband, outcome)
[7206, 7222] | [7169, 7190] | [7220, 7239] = 0.7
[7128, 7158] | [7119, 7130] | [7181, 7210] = 1.2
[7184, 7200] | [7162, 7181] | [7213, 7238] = 0.1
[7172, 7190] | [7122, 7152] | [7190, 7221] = -0.2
